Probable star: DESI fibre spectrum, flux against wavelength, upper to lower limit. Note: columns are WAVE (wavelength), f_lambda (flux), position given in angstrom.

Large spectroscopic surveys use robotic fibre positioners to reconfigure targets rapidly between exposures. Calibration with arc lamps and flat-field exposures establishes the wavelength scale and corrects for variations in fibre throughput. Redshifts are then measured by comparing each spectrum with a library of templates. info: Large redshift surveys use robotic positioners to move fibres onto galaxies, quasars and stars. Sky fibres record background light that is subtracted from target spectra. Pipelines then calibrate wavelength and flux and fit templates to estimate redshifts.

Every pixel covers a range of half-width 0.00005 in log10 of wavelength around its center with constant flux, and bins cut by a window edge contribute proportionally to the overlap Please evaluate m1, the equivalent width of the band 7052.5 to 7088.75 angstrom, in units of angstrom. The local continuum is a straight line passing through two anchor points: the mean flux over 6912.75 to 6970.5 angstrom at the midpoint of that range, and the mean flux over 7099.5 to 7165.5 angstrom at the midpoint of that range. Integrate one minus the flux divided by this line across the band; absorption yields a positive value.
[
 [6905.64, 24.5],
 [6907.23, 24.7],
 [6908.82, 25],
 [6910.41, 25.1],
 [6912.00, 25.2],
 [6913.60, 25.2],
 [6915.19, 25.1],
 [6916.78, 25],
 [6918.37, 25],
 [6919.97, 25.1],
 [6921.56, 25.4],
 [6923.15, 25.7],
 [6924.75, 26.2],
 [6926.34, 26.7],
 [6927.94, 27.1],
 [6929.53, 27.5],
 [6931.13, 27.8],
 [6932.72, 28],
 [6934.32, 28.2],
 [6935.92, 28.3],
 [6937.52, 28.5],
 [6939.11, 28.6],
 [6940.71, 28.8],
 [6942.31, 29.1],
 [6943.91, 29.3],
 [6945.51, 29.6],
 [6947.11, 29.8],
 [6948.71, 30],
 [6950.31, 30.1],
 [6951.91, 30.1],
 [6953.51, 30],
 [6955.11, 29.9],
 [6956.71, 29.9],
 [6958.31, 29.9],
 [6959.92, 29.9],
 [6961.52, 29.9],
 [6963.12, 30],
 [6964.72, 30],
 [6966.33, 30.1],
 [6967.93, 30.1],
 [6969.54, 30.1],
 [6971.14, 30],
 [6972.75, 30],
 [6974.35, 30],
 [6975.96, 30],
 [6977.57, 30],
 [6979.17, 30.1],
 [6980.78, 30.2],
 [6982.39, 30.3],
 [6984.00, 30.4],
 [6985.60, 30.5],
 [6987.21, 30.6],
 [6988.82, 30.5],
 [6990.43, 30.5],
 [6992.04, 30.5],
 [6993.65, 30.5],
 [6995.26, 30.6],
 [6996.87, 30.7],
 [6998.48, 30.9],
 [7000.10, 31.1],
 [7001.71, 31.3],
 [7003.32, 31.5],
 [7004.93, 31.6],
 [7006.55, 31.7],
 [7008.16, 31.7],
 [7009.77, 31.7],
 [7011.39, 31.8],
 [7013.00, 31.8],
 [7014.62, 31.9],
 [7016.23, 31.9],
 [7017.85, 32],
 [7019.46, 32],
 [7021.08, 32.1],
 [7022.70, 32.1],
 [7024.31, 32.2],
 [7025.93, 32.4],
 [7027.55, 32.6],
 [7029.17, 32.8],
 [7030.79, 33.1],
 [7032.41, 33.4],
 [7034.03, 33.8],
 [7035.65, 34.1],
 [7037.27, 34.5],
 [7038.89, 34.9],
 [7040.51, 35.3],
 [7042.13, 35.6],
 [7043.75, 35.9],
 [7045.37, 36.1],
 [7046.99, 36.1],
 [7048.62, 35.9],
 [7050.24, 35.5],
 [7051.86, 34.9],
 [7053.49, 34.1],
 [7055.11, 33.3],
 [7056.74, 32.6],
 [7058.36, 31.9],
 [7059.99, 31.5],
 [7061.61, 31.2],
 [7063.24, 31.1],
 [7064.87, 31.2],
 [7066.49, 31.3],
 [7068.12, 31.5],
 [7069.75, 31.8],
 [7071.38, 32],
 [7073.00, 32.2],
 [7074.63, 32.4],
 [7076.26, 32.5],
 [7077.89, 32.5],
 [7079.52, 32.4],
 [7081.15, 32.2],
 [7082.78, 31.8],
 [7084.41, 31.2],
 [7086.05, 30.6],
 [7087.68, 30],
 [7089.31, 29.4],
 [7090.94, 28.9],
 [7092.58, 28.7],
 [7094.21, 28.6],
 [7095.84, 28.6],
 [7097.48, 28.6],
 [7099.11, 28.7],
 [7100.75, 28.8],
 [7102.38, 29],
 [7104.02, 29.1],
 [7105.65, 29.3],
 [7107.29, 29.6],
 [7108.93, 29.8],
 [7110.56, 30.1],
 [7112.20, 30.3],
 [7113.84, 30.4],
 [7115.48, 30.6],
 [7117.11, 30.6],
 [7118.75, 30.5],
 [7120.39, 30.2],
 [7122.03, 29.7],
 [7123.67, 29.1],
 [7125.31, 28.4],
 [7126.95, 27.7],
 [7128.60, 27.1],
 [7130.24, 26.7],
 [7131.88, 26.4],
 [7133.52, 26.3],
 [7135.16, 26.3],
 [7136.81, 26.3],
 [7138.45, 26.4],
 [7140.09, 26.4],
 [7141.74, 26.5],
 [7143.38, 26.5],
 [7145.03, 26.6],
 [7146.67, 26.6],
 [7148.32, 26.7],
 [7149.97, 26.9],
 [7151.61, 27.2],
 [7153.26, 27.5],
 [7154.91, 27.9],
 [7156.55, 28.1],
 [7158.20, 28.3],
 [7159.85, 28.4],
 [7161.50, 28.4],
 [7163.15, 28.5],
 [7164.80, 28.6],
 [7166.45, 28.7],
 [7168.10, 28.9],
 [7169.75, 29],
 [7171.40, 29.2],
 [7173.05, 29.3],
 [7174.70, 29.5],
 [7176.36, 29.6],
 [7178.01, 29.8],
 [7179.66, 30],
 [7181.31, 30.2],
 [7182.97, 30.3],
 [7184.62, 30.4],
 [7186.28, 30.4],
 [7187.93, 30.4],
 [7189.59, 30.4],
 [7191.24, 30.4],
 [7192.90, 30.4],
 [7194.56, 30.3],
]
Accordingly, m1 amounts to -4.66 angstrom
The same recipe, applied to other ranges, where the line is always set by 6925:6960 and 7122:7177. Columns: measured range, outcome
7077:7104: -1.8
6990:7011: -1.9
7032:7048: -3.8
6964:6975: -0.5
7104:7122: -1.4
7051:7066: -2.2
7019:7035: -2.4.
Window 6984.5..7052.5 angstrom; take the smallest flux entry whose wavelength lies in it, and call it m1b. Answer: 30.5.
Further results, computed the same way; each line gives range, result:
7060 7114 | 28.6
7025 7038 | 32.4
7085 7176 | 26.3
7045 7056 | 33.3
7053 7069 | 31.1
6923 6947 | 25.7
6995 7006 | 30.6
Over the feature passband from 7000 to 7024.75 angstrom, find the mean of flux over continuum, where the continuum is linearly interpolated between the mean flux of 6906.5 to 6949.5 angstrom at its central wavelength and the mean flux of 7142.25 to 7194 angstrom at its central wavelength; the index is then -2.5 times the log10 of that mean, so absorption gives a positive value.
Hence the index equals -0.15 mag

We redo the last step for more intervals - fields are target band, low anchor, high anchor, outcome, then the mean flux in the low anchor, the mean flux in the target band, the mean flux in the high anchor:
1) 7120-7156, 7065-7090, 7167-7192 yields 0.13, 31.6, 27.2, 29.8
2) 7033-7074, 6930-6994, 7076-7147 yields -0.15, 29.7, 33.5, 29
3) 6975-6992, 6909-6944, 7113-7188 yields -0.12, 26.8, 30.3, 28.4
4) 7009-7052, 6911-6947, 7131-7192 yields -0.21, 27.1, 33.6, 28.3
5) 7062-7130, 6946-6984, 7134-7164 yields -0.08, 30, 30.2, 27.2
